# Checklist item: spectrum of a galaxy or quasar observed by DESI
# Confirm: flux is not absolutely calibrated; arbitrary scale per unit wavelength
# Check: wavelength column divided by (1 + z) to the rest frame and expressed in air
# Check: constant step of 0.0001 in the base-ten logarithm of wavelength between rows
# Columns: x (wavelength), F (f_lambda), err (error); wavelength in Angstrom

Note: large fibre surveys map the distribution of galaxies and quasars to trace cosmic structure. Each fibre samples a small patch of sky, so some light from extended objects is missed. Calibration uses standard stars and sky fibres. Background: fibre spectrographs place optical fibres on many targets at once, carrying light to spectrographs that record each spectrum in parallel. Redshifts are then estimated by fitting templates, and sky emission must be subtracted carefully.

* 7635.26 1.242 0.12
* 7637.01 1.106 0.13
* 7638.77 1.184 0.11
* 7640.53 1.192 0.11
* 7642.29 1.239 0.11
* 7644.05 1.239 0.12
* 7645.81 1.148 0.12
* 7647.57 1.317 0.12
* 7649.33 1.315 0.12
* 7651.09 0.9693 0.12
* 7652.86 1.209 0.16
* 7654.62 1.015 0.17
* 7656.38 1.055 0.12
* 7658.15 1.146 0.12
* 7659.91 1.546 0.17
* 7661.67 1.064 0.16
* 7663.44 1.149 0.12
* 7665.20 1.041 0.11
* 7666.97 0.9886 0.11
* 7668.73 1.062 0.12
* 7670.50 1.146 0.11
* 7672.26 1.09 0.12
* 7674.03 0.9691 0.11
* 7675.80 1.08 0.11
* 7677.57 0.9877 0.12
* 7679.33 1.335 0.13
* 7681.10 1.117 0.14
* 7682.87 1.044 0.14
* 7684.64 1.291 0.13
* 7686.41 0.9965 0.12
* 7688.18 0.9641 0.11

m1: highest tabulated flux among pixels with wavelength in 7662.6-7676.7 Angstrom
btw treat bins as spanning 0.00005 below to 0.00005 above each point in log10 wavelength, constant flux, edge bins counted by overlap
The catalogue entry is 1.149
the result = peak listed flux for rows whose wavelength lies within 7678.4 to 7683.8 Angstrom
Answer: 1.335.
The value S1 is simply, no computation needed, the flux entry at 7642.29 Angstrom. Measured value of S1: 1.239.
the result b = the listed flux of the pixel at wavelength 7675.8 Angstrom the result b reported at 1.08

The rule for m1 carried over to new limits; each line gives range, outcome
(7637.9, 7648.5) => 1.317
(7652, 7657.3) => 1.209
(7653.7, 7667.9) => 1.546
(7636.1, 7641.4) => 1.192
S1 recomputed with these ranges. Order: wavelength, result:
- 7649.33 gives 1.315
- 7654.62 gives 1.015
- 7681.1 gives 1.117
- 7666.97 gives 0.9886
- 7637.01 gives 1.106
